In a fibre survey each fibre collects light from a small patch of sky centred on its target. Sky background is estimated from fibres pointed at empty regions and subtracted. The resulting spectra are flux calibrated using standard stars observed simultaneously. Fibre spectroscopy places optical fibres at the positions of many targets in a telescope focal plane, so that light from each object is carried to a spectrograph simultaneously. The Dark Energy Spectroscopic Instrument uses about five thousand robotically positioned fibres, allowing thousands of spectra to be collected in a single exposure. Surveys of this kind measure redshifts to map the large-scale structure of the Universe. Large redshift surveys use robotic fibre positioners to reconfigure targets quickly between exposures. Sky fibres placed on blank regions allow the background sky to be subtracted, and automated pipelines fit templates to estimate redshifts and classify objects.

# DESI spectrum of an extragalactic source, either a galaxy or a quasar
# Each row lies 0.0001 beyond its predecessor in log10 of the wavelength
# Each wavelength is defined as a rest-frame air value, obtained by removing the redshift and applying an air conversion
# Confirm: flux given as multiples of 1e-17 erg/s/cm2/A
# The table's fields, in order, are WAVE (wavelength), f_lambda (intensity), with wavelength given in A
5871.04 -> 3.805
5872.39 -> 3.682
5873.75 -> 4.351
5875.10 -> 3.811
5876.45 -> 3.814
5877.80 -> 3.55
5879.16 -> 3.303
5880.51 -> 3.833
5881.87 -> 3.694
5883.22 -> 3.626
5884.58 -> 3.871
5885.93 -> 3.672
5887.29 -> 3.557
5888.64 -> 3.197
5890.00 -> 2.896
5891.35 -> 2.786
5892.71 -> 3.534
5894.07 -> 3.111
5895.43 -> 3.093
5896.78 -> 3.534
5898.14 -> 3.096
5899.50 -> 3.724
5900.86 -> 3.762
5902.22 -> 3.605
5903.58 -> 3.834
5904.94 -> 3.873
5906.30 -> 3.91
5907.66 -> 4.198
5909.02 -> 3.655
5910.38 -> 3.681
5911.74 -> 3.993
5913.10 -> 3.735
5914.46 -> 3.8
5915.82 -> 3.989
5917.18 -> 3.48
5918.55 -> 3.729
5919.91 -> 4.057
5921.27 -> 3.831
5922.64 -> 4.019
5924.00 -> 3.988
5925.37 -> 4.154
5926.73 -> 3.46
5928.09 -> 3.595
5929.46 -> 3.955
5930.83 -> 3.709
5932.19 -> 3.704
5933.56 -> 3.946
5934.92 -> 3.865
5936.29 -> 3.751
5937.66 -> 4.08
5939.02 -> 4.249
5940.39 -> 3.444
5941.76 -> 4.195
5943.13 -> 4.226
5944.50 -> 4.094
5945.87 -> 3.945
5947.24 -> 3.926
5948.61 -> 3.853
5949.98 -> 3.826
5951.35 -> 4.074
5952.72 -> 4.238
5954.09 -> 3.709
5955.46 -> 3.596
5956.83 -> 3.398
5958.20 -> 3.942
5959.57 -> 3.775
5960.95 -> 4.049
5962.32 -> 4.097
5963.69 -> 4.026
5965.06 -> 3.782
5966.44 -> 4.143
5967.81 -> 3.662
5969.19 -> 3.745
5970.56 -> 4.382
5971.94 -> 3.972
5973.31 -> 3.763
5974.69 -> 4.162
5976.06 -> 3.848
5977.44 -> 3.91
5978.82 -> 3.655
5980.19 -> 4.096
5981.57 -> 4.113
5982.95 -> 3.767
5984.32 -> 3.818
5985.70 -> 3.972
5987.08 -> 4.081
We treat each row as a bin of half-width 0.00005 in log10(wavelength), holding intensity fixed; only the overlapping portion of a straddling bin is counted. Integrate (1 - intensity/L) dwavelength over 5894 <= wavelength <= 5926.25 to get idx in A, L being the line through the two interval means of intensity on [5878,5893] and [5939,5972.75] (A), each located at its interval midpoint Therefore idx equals -1.2 A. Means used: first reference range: 3.45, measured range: 3.75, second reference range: 3.93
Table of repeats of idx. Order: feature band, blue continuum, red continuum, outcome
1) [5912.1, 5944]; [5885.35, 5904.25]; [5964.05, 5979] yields -2.2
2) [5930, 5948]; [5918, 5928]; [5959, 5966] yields -0.1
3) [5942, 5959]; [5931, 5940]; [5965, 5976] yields 0.1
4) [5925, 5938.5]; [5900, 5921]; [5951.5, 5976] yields 0.1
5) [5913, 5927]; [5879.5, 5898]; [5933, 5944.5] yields -0.3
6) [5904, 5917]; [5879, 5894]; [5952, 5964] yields -1.0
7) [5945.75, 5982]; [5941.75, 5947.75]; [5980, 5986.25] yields 0.8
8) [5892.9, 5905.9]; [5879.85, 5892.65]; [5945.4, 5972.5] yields 0.1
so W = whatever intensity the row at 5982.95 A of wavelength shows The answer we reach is 3.767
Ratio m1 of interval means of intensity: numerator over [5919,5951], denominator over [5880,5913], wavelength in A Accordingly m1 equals 1.1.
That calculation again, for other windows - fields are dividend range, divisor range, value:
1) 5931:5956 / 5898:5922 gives 1.04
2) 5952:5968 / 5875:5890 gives 1.08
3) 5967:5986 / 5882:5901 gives 1.16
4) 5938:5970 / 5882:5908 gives 1.11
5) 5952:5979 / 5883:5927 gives 1.07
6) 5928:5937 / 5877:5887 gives 1.04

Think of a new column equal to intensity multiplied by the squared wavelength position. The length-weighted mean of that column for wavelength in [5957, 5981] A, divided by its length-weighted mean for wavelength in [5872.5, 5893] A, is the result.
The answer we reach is 1.1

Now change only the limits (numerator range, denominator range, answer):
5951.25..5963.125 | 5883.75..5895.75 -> 1.20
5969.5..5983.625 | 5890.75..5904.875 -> 1.19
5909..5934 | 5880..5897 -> 1.13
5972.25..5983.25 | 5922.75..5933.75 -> 1.04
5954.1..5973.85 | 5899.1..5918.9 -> 1.04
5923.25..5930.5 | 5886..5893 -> 1.20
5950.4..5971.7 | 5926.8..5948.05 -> 1.01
